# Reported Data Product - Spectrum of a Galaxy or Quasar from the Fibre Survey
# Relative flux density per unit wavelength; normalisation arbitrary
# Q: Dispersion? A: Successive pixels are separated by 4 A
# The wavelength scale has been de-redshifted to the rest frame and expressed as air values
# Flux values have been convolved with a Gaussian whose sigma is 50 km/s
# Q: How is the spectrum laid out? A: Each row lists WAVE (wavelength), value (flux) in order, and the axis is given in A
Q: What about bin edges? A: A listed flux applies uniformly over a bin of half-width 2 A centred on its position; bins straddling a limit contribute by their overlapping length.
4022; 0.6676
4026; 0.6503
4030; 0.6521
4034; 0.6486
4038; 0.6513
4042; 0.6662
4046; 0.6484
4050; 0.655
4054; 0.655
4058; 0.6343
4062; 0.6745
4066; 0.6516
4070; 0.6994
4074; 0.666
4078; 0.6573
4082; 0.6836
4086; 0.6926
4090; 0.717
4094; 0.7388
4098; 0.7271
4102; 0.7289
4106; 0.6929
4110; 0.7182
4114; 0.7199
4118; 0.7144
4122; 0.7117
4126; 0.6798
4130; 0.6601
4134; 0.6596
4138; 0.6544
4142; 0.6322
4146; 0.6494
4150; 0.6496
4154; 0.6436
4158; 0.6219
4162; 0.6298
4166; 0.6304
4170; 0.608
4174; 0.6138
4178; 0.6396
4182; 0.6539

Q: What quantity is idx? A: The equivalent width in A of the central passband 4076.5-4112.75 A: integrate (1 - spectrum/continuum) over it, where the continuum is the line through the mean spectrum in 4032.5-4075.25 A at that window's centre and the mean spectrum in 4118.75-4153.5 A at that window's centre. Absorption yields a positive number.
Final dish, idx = -2.5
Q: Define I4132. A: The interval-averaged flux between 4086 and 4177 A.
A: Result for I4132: 0.673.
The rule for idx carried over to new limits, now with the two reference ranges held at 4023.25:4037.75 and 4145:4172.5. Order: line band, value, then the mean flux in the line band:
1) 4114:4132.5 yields -1.6 A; 0.694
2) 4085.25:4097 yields -1.4 A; 0.72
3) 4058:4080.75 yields -0.8 A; 0.667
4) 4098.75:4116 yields -2.0 A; 0.716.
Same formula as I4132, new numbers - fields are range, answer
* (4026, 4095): 0.669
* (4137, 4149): 0.645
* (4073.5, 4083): 0.668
